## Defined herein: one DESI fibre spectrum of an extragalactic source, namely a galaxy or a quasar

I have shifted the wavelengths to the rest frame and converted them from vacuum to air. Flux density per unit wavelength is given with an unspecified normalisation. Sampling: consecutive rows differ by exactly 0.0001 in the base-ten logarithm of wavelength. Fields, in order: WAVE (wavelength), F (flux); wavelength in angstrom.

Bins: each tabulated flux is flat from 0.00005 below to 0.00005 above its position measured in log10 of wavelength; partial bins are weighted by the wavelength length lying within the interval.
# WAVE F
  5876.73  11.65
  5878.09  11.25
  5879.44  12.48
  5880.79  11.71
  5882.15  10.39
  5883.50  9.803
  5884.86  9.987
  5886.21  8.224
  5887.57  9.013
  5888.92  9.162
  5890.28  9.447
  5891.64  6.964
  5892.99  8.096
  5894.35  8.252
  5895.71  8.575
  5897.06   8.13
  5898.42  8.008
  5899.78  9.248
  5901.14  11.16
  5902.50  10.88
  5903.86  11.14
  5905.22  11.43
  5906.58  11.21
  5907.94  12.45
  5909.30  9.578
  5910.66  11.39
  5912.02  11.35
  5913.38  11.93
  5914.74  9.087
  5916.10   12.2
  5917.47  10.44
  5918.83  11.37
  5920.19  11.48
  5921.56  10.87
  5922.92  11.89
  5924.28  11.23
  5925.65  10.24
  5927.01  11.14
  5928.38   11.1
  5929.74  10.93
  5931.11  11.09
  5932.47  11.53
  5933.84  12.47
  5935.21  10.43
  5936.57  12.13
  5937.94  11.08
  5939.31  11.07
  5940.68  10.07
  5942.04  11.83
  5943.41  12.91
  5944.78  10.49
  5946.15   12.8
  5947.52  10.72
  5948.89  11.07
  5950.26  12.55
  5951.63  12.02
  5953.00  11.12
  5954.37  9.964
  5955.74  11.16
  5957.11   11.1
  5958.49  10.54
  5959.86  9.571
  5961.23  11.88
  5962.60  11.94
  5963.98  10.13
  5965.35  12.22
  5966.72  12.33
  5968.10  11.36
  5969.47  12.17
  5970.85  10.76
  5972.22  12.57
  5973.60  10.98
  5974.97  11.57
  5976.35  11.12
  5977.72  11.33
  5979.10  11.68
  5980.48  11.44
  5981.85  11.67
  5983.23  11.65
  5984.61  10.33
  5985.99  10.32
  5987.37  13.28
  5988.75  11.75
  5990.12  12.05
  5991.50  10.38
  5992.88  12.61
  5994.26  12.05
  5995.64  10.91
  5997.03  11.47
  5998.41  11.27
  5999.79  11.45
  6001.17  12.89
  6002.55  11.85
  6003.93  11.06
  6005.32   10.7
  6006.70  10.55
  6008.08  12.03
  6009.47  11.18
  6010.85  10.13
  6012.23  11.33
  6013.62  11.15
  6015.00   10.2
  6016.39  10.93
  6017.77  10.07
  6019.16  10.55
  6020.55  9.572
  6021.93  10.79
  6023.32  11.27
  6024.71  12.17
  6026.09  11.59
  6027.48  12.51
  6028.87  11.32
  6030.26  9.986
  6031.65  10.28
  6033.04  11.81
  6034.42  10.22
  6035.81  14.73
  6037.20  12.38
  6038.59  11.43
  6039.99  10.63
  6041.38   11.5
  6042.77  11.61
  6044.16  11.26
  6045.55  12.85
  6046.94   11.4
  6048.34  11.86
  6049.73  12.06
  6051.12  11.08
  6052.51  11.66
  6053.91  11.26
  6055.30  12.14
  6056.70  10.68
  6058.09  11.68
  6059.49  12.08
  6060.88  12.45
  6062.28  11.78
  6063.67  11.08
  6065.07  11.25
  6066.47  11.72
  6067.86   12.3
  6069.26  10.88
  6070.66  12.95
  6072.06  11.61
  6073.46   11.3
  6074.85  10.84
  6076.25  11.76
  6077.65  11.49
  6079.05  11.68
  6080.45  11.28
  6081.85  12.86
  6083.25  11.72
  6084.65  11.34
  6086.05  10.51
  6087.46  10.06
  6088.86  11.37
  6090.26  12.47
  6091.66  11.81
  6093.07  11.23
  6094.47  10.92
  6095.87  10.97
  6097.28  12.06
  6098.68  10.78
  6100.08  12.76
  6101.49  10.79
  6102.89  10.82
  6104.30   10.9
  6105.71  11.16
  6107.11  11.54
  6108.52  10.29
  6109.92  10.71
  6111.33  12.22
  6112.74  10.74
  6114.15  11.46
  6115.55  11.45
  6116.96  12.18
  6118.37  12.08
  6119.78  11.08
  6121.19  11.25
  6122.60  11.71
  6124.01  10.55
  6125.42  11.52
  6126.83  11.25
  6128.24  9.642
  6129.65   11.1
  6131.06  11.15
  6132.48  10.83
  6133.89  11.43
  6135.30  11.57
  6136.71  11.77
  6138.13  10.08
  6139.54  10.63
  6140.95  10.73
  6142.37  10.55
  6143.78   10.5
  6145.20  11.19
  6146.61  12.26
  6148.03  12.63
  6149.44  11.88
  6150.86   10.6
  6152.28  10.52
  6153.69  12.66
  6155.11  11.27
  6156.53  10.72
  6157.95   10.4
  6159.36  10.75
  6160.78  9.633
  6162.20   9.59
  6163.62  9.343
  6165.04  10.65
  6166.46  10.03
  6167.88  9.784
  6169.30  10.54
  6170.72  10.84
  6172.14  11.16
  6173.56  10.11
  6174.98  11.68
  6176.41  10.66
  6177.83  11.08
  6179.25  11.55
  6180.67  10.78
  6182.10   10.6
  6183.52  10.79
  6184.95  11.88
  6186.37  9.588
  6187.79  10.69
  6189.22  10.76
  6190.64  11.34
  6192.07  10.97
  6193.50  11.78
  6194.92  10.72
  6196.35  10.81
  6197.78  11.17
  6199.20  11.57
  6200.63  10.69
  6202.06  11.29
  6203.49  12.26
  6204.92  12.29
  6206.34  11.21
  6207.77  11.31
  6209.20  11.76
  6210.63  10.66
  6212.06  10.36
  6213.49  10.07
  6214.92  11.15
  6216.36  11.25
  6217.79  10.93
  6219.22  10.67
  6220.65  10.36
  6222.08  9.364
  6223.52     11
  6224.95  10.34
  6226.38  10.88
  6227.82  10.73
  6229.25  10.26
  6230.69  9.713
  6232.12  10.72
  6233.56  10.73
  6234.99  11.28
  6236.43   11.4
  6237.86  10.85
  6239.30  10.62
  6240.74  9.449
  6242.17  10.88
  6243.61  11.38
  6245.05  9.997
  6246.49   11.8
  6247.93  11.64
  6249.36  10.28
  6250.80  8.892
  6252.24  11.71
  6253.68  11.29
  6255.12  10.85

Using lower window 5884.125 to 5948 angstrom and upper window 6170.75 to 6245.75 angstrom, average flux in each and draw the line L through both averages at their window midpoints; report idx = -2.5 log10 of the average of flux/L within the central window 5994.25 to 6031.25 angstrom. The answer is -0.05 mag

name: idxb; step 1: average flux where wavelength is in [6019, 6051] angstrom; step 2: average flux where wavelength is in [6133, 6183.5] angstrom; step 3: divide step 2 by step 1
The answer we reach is 0.95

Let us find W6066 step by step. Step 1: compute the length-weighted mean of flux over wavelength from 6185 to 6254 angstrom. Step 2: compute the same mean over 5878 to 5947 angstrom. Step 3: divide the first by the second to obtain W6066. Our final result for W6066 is 1.0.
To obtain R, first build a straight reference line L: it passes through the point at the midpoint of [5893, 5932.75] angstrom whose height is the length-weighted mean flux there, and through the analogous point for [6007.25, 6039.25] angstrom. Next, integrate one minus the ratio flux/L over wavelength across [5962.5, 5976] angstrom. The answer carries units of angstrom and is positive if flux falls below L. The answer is -0.8 angstrom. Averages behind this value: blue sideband 10.6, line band 11.6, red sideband 11.2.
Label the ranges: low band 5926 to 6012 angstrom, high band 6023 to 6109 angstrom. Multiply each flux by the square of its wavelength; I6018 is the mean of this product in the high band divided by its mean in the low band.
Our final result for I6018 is 1.0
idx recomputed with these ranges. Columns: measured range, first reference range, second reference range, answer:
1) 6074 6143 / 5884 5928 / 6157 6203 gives -0.07 mag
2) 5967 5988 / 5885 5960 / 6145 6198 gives -0.08 mag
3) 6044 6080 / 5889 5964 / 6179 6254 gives -0.08 mag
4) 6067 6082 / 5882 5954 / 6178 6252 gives -0.09 mag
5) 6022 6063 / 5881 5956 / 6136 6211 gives -0.08 mag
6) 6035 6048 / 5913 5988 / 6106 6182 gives -0.07 mag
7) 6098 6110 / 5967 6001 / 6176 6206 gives 0.02 mag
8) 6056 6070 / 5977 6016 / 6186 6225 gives -0.03 mag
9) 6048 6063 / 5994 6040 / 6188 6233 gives -0.05 mag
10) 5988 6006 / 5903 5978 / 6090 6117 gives -0.03 mag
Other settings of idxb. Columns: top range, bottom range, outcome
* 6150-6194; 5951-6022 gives 0.95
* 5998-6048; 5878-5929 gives 1.10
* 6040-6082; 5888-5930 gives 1.13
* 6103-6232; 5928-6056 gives 0.96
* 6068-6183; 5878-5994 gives 1.02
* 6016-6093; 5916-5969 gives 1.02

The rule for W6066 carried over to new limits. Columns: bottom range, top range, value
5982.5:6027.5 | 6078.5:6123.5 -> 1.01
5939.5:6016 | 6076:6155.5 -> 0.99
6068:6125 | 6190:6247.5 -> 0.96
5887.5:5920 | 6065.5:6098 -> 1.14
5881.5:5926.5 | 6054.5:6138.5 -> 1.12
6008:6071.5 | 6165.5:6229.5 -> 0.95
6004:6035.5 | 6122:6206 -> 1.00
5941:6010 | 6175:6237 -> 0.95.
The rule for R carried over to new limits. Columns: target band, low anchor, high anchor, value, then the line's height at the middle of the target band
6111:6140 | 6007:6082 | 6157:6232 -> -0.4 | 11.1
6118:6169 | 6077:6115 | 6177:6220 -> 1.3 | 11.2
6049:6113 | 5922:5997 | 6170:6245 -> -1.9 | 11.1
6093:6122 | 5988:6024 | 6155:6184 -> -1.4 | 10.8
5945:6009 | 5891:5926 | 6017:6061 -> -3.0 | 10.9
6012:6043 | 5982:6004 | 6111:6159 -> 0.8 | 11.5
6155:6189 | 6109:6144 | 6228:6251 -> 1.1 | 10.9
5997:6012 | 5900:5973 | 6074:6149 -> -0.1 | 11.3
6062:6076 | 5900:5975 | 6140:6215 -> -0.6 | 11.1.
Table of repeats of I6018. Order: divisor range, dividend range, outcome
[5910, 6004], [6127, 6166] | 1.02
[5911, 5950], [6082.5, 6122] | 1.06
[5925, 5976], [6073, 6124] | 1.05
